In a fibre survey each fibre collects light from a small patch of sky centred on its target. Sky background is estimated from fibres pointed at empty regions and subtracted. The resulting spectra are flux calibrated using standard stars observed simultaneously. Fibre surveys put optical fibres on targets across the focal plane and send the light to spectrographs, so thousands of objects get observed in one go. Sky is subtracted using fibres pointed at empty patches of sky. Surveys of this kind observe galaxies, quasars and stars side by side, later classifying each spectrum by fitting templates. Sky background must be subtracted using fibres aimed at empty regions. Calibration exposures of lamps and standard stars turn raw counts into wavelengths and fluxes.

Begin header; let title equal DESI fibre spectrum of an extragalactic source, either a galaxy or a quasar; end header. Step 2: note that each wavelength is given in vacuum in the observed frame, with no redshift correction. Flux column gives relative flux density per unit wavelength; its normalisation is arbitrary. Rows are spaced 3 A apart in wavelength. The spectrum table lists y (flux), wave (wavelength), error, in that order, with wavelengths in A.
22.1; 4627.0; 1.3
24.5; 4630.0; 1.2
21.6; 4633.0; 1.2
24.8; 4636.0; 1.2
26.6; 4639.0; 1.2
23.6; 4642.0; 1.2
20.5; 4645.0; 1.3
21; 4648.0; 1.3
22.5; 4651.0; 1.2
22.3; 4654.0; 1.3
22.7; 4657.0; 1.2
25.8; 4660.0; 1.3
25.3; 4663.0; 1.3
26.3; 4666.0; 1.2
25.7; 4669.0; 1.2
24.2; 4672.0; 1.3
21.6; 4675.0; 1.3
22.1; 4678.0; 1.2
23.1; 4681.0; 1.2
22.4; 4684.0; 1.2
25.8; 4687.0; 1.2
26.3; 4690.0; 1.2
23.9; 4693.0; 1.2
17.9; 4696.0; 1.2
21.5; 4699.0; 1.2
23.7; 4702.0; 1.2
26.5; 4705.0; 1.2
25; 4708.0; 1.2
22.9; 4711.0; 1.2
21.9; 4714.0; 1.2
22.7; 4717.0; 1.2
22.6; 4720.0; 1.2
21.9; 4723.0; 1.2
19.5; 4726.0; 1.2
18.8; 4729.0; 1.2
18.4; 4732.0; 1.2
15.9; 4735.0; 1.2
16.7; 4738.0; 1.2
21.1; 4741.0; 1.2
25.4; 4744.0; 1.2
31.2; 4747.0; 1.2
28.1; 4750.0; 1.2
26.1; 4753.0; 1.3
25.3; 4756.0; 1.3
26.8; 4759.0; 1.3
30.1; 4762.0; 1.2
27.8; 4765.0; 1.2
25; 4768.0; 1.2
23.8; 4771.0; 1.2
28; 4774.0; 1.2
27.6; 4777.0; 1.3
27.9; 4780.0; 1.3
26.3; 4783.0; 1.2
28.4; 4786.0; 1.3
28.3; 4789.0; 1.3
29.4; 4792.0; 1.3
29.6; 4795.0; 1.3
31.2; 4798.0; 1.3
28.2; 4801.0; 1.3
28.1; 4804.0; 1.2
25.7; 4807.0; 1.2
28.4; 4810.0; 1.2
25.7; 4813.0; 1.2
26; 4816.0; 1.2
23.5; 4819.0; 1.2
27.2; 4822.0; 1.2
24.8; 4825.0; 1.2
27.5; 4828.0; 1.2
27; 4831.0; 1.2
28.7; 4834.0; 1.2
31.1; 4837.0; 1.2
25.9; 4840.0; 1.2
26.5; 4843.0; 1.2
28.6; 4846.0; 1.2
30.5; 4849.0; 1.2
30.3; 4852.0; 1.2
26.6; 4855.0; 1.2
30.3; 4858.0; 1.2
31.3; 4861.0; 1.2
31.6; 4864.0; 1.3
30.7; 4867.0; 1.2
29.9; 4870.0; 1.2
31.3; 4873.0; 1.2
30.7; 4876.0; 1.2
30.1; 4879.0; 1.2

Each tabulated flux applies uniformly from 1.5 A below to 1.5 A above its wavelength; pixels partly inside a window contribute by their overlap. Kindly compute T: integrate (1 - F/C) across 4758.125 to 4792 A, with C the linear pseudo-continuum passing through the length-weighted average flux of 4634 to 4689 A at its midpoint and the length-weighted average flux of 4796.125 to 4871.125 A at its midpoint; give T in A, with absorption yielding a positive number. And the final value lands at -0.89 A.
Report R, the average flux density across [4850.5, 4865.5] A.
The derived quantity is 30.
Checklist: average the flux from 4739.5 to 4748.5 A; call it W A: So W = 25.9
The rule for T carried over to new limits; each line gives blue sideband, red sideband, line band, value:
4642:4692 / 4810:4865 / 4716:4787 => 3.9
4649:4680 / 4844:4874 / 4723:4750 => 5.0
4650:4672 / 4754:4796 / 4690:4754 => 8.6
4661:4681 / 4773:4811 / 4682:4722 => 3.0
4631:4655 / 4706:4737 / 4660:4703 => -3.3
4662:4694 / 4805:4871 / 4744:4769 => -1.3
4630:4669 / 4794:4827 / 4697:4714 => 0.9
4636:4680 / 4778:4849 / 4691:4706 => 1.2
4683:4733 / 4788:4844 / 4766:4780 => -0.5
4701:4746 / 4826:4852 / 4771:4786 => -1.4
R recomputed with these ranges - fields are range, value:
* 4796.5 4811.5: 28.3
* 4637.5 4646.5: 23.6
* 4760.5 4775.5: 26.9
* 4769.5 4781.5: 26.8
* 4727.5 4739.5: 17.4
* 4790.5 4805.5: 29.3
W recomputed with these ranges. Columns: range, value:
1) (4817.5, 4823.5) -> 25.3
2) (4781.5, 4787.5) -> 27.3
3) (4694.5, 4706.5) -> 22.4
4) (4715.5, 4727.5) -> 21.7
